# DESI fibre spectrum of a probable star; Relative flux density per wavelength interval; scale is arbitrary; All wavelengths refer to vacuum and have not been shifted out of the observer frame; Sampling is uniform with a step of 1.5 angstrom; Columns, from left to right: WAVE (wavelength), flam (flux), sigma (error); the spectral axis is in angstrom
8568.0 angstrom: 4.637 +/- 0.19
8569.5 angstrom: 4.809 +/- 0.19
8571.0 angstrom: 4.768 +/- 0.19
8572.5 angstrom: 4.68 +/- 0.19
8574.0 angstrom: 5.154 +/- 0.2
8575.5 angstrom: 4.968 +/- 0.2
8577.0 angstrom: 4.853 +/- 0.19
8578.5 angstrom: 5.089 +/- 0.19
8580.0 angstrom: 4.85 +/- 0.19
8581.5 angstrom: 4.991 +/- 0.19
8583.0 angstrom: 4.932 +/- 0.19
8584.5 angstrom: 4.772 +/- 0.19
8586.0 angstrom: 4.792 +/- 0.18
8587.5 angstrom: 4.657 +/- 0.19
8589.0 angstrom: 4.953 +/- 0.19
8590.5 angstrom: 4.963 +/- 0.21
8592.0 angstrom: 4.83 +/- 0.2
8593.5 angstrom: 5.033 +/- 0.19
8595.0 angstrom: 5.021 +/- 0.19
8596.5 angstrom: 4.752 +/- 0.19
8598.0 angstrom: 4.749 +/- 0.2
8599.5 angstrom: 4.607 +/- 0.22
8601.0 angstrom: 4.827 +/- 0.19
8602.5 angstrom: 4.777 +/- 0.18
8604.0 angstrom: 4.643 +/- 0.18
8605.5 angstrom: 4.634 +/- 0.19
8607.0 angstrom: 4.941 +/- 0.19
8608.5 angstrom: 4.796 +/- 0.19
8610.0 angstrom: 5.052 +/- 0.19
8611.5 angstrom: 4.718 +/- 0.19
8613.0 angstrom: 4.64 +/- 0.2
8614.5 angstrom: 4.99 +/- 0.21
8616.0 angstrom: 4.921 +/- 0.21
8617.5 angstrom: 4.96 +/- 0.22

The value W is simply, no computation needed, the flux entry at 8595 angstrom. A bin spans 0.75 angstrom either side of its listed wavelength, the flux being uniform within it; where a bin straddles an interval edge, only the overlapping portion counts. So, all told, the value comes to 5.021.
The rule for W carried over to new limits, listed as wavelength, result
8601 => 4.827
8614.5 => 4.99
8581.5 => 4.991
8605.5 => 4.634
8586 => 4.792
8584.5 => 4.772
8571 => 4.768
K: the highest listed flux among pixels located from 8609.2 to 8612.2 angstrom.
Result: 5.052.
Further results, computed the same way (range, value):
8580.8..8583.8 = 4.991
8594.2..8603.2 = 5.021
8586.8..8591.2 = 4.963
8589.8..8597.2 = 5.033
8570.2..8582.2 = 5.154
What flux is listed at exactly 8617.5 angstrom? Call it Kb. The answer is 4.96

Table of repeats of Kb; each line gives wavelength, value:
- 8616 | 4.921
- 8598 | 4.749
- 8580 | 4.85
